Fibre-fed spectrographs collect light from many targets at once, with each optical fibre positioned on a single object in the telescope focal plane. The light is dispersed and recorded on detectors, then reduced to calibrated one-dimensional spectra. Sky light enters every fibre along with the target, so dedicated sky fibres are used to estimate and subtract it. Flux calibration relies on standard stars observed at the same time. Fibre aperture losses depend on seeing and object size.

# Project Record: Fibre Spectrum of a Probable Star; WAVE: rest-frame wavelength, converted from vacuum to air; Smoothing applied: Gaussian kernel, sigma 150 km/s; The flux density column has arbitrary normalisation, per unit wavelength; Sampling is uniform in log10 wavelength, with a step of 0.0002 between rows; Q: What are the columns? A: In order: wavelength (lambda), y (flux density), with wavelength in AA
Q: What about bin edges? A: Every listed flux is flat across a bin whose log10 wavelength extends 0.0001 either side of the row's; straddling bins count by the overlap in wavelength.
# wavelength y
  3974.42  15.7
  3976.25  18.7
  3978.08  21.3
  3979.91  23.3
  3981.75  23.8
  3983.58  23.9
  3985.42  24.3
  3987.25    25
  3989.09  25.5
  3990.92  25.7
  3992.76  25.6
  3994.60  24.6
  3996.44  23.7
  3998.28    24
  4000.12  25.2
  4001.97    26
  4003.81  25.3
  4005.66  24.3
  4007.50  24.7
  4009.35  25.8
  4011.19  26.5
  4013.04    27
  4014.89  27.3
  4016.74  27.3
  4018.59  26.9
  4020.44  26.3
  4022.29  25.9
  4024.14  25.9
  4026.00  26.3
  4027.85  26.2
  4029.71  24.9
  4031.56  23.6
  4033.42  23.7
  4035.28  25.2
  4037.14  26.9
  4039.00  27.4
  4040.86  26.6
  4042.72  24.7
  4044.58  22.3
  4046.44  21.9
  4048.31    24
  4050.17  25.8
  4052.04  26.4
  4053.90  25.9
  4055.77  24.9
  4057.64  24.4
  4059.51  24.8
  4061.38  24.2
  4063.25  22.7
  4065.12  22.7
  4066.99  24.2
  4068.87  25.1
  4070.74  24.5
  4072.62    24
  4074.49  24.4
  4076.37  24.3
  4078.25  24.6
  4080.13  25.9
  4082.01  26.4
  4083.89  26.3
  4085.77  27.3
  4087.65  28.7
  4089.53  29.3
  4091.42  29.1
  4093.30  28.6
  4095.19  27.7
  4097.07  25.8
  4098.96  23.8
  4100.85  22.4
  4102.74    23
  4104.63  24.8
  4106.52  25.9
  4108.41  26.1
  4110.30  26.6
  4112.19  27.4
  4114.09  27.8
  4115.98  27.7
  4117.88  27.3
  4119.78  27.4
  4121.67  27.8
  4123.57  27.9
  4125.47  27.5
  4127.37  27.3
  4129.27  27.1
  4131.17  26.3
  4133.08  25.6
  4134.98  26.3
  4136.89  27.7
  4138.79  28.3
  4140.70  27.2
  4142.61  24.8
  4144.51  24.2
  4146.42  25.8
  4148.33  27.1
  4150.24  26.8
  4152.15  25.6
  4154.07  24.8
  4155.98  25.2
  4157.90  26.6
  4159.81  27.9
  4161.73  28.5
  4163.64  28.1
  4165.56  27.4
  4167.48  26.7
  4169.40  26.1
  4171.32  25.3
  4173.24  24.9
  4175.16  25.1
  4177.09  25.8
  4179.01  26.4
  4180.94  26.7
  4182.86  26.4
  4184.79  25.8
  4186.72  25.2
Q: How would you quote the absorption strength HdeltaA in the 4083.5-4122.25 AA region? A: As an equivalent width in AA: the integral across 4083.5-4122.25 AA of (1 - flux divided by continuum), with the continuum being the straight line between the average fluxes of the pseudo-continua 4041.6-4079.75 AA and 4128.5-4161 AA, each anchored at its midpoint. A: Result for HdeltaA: -2.1 AA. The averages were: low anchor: 24.3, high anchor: 26.3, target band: 26.7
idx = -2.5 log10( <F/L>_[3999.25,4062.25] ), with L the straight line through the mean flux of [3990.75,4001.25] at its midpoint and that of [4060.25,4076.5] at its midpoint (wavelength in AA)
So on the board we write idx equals -0.05 mag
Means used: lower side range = 24.7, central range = 25.4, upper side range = 24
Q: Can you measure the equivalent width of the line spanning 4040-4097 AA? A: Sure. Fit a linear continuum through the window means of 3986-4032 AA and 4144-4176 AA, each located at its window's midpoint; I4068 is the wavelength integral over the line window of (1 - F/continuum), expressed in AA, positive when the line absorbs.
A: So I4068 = 1.0 AA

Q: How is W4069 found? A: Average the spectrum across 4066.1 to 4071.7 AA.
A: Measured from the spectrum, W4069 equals 24.6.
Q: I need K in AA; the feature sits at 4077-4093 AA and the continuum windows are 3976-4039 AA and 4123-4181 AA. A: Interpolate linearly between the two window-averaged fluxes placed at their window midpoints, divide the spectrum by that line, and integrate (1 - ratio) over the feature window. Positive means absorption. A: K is -0.8 AA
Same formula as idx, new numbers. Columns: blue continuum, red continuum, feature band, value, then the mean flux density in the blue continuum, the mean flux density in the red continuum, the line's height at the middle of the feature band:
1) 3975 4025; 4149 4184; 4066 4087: 0.01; 24.9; 26.4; 25.6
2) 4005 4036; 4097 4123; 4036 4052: 0.03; 25.8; 26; 25.8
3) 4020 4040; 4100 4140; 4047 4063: 0.04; 25.6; 26.6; 25.9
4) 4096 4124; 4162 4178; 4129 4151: -0.01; 26.1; 26.3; 26.2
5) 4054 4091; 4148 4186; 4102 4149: -0.03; 25.3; 26.3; 25.9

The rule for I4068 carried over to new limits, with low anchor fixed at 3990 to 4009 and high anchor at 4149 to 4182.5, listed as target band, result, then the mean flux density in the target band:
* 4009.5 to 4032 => -0.99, 26.2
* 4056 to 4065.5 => 0.58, 23.9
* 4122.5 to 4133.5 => -0.42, 27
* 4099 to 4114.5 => 0.32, 25.3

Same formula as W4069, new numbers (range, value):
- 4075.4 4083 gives 25.3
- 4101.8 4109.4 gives 25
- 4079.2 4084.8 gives 26.2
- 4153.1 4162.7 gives 26.6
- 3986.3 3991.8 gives 25.4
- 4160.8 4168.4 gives 27.7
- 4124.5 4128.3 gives 27.4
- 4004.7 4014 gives 25.7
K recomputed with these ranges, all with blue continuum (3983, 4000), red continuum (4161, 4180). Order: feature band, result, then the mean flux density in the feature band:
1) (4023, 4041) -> -0.4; 25.6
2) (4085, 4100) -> -1.1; 27.5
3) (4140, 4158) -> 0.3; 25.7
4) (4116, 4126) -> -0.6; 27.6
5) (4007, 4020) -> -0.8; 26.6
